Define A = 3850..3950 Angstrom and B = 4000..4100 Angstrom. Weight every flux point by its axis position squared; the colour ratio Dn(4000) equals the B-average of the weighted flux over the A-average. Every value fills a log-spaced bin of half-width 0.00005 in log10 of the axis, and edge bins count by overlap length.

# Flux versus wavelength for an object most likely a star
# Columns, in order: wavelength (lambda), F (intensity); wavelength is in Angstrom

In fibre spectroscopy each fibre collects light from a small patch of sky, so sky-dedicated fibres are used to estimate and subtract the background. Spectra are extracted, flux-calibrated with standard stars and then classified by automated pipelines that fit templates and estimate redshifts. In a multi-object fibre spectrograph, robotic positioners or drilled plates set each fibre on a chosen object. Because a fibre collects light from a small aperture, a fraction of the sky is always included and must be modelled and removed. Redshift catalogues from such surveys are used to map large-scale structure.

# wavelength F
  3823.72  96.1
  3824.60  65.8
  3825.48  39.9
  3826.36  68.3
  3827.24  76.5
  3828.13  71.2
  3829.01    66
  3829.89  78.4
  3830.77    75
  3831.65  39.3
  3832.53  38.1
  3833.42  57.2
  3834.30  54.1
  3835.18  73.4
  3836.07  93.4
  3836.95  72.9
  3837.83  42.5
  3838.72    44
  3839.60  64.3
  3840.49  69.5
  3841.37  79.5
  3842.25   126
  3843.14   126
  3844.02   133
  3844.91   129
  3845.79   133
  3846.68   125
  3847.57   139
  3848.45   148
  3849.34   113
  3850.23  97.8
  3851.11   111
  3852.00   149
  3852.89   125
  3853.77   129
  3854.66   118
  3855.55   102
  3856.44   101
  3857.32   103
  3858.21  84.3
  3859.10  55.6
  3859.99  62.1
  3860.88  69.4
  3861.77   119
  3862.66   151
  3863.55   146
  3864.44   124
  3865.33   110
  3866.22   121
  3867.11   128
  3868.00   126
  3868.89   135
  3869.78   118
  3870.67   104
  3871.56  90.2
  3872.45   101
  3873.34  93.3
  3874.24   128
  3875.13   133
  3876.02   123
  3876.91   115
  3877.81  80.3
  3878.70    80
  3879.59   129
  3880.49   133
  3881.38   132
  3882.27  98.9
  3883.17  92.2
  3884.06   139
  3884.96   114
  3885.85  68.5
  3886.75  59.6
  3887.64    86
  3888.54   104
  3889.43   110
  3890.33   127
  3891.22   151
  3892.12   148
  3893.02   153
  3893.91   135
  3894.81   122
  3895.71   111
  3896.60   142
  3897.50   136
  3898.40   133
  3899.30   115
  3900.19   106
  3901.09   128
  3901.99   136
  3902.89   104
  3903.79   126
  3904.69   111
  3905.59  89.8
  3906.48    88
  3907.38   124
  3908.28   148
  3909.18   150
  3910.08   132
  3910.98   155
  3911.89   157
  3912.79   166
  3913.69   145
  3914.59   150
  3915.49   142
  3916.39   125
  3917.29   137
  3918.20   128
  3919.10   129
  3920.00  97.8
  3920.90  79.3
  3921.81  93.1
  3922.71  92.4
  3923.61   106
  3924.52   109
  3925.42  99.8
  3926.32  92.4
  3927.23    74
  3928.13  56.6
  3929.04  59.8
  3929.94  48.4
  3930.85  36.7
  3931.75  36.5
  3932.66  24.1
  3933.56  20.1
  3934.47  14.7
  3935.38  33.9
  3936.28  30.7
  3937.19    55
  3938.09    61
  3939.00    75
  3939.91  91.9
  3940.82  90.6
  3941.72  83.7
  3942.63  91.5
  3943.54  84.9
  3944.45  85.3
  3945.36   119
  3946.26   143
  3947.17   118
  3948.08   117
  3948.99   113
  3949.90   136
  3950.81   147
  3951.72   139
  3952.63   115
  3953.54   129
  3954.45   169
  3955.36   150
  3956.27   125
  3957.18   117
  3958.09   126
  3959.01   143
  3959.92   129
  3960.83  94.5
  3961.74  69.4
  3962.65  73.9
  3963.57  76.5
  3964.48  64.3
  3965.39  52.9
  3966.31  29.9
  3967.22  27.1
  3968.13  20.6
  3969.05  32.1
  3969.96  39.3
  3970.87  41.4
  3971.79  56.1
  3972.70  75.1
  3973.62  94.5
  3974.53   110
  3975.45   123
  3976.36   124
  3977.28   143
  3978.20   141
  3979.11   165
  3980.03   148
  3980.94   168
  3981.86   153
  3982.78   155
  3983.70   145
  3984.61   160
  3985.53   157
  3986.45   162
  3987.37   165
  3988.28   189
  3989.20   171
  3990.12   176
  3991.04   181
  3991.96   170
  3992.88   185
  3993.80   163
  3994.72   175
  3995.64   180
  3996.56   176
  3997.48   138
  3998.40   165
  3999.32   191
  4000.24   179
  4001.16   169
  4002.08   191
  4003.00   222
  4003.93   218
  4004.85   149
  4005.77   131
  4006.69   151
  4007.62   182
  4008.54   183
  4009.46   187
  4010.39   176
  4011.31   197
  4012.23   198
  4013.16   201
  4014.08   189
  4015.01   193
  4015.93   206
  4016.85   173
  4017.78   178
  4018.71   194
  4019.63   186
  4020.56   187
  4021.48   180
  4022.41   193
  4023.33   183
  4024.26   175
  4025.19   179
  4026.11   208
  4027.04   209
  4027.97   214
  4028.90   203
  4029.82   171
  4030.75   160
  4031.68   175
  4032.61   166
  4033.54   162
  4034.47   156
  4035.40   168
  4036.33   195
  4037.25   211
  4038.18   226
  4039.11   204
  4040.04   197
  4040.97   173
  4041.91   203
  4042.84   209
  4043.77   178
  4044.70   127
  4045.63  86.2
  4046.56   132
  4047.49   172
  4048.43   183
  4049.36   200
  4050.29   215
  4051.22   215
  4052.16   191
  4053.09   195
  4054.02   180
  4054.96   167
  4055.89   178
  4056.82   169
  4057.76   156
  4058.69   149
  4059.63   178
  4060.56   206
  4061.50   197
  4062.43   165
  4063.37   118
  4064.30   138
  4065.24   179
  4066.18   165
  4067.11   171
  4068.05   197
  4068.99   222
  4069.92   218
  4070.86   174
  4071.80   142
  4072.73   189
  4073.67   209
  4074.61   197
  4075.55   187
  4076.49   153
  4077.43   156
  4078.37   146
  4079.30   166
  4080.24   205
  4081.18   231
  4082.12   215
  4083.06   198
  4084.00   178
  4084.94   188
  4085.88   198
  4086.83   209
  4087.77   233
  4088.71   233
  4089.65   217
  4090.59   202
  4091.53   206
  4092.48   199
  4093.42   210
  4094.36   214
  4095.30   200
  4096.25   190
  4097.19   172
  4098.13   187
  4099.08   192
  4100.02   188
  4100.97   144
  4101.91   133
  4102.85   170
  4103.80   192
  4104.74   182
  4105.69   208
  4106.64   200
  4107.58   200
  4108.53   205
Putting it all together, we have 1.88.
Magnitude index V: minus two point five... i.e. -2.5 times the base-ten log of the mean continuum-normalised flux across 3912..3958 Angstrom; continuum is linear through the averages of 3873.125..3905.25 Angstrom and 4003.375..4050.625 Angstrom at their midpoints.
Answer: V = 0.37 mag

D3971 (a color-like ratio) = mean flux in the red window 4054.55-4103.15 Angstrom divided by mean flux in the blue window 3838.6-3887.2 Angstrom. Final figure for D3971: 1.68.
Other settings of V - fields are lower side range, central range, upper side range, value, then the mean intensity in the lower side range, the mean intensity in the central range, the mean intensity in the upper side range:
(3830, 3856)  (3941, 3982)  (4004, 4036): 0.42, 96.6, 104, 182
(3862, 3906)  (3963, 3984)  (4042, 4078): 0.49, 117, 94.5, 176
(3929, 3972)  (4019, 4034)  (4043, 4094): -0.25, 82.4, 185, 183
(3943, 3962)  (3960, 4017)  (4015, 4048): 0.08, 123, 142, 181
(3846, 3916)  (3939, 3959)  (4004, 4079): 0.22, 119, 118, 180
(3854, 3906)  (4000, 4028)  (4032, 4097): -0.13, 113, 186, 185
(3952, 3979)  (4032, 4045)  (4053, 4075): -0.19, 94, 185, 177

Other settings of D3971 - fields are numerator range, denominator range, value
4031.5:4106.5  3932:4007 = 1.54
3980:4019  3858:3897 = 1.56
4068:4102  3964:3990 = 1.72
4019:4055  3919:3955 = 2.10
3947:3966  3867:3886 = 1.01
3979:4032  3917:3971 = 2.06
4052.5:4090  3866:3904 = 1.58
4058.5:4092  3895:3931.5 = 1.65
